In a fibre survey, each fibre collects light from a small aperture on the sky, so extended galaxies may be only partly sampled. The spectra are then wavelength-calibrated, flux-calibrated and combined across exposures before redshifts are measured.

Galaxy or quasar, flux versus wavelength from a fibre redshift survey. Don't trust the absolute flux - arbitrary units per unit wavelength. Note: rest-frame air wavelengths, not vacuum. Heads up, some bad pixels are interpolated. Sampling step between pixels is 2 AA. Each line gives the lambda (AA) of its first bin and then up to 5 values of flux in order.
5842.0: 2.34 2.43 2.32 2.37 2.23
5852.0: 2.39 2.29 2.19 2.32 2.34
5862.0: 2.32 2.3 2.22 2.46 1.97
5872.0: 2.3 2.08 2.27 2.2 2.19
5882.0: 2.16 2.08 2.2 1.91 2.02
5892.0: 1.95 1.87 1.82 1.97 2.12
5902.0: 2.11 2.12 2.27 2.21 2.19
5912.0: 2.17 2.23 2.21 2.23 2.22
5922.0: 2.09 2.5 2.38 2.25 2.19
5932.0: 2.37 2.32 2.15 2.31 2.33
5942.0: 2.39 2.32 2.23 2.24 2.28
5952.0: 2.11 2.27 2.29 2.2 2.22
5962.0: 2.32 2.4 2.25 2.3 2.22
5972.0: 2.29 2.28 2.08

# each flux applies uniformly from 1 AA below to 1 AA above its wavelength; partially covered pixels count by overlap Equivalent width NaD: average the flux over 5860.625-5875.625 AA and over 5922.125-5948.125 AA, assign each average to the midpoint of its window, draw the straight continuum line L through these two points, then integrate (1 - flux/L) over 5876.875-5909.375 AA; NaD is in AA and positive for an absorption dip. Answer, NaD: 2.7 AA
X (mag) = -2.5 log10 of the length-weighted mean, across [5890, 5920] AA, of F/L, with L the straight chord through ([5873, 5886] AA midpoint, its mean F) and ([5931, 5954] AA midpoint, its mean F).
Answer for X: 0.05 mag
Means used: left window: 2.17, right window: 2.28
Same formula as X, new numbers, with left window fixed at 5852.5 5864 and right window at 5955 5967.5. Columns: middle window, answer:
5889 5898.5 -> 0.19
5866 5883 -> 0.04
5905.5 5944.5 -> 0.01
